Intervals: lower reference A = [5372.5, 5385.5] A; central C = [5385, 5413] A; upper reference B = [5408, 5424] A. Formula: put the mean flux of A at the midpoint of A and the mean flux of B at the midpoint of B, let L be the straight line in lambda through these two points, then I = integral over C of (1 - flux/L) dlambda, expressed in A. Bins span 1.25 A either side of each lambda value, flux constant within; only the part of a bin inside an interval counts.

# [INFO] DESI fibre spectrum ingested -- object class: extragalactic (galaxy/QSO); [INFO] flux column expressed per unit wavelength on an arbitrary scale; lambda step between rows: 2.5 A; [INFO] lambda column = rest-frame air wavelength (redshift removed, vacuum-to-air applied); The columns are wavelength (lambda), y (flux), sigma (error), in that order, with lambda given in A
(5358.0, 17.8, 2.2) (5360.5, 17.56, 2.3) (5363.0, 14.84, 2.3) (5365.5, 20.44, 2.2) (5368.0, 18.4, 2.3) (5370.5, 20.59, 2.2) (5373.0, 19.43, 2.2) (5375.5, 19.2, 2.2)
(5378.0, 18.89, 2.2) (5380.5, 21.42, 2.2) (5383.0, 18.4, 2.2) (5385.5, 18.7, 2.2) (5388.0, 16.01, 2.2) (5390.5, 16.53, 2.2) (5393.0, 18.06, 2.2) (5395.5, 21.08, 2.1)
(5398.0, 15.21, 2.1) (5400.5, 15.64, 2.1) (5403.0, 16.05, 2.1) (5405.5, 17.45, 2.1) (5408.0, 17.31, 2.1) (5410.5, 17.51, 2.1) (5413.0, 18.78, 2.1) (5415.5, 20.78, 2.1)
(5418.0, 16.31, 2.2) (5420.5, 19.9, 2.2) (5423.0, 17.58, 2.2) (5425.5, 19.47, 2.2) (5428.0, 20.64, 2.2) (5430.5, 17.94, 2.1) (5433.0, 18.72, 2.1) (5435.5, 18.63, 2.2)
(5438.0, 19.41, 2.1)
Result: 2.4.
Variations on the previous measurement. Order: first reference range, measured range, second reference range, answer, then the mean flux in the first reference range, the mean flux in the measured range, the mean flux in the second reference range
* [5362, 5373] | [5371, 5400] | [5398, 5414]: -0.8 A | 18.8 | 18.4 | 16.9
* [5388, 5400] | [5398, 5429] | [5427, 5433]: 0.6 A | 17.4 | 18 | 19.1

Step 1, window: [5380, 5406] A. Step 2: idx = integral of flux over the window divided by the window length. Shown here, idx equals 17.6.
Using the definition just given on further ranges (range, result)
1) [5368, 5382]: 19.7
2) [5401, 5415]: 17.5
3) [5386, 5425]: 17.7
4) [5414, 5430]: 19.1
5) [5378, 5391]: 18.4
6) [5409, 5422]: 18.6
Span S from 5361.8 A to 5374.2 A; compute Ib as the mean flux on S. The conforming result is 18.8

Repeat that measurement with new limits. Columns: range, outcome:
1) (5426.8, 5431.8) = 19.3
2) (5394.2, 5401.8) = 17.3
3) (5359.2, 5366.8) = 17.6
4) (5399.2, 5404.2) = 15.8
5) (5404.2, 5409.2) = 17.4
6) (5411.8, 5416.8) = 19.8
